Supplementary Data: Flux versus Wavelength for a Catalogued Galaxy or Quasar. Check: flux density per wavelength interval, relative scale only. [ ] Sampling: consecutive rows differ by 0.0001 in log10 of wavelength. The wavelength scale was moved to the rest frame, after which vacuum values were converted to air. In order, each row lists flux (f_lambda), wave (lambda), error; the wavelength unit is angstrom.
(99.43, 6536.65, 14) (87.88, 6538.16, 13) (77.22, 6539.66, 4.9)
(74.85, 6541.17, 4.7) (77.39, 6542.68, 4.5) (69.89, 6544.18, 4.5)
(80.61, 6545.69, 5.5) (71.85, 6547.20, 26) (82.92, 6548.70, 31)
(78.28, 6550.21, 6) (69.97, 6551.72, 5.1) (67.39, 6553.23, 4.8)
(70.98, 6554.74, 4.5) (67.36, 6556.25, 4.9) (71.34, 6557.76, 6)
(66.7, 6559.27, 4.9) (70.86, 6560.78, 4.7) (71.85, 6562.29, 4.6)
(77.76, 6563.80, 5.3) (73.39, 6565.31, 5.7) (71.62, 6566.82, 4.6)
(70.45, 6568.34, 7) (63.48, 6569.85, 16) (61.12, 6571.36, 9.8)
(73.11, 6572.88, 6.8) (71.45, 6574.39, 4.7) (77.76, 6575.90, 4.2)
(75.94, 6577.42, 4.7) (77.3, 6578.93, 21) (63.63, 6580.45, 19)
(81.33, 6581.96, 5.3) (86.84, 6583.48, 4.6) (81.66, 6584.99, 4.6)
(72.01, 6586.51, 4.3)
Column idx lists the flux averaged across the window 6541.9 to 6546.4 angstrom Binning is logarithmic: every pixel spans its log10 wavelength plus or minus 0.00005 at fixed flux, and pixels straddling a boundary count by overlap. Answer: 75.9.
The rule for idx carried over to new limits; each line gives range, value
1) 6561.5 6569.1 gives 73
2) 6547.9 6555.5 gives 73.9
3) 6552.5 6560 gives 68.8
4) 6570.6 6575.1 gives 68.5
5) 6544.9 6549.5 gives 78.4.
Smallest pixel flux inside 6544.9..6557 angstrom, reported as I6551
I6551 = 67.36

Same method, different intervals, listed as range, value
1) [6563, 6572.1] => 61.12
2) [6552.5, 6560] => 66.7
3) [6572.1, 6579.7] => 71.45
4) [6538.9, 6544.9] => 69.89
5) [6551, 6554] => 67.39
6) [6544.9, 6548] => 71.85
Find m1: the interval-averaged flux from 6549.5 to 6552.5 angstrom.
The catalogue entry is 73.9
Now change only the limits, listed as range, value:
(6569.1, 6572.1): 62.4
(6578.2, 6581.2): 70.3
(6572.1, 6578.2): 74.5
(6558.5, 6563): 69.8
